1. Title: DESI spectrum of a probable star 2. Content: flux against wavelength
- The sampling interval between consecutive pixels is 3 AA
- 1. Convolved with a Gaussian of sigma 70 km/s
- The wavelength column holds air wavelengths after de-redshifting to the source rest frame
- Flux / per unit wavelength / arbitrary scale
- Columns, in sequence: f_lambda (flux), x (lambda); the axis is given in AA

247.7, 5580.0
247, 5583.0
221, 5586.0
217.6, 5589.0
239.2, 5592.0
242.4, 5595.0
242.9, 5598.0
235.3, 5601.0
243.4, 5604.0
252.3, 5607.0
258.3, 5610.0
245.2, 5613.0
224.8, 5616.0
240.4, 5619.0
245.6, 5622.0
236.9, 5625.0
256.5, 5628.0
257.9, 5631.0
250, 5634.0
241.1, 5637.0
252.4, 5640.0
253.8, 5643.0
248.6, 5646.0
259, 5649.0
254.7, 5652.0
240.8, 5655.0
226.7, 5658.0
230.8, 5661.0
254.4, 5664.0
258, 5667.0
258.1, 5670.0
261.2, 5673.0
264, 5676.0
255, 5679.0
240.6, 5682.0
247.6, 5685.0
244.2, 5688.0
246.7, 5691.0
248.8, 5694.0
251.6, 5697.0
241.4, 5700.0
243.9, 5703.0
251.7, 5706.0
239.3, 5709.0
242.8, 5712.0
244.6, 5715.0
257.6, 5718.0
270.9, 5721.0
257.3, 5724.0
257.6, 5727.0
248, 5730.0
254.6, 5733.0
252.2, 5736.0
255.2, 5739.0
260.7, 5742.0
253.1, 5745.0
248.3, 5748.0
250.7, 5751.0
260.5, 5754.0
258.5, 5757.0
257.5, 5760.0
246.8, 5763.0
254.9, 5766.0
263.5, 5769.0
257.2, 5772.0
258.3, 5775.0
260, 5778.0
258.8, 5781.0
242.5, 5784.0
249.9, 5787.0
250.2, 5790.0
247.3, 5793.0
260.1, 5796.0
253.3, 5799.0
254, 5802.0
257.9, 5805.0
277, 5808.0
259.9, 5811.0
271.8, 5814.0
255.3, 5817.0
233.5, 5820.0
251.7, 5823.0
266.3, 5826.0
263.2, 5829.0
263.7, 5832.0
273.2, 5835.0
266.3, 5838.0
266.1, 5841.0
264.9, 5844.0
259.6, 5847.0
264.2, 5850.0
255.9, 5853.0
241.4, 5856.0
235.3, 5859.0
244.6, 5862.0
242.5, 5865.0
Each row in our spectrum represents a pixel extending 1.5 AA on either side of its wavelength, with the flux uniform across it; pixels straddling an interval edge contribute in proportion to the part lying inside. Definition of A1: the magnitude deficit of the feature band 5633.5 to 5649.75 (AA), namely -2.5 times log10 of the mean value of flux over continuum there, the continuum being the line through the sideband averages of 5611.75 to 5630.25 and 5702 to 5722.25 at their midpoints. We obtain -0.029 mag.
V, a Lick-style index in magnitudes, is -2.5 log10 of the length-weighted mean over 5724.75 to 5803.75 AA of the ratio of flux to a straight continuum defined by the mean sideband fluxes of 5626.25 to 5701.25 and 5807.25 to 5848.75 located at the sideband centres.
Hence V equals 0.012 mag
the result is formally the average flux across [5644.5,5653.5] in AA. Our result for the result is 254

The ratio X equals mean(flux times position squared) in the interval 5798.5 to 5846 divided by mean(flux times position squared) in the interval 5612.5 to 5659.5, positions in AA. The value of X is 1.13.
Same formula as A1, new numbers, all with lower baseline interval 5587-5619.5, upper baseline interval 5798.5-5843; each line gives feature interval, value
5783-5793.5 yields 0.04 mag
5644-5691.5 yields -0.01 mag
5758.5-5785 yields 0.00 mag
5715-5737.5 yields -0.02 mag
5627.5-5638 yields -0.04 mag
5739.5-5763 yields 0.00 mag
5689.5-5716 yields 0.02 mag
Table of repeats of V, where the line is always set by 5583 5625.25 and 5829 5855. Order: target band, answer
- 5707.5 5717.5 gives 0.029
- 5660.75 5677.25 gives -0.044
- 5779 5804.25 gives 0.026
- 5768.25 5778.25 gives -0.012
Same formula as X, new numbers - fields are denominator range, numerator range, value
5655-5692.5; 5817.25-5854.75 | 1.11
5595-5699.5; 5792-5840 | 1.11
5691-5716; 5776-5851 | 1.09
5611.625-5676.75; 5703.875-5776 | 1.06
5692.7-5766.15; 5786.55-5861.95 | 1.05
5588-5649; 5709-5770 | 1.08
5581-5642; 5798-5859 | 1.15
